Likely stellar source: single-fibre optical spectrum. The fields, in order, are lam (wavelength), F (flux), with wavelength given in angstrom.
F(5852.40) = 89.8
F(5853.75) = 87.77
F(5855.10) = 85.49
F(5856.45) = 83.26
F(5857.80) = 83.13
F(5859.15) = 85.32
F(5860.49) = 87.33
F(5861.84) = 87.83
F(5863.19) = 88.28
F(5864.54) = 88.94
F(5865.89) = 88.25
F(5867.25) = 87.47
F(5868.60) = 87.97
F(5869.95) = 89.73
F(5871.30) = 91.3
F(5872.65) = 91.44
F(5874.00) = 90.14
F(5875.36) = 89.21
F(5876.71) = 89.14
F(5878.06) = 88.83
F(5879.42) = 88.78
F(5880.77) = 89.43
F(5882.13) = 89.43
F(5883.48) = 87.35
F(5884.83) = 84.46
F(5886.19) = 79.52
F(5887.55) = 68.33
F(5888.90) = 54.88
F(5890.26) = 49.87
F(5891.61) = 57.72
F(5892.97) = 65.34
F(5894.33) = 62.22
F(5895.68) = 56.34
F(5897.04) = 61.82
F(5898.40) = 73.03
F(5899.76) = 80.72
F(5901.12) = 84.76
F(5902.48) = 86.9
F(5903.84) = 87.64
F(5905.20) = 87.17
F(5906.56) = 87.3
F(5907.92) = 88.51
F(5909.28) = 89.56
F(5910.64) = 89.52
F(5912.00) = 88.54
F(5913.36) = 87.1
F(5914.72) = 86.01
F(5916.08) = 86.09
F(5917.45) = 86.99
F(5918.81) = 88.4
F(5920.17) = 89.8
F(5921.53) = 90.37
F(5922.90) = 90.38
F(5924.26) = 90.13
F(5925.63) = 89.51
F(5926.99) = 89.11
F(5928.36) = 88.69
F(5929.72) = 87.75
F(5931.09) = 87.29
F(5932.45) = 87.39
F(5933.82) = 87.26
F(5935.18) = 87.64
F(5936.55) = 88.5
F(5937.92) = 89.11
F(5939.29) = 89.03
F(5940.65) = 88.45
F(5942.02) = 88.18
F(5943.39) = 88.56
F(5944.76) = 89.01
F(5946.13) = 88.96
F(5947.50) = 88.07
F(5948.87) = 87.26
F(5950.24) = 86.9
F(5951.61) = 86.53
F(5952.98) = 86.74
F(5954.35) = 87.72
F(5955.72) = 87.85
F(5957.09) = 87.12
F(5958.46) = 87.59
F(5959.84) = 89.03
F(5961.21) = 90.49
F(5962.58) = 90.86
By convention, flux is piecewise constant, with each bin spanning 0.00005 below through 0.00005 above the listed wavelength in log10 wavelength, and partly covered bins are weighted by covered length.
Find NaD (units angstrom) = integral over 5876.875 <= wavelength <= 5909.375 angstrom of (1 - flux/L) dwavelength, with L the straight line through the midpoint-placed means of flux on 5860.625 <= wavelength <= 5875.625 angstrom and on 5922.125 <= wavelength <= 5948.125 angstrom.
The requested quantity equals 4.3 angstrom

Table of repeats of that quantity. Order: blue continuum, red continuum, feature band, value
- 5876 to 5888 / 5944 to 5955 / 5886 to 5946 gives 2.9 angstrom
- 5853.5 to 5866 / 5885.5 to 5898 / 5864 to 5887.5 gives -4.4 angstrom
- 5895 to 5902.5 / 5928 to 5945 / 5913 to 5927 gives -1.2 angstrom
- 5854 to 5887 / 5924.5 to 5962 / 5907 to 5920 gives 0.0 angstrom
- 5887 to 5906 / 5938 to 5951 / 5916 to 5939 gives -1.9 angstrom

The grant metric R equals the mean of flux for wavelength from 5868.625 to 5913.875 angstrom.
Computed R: 80.6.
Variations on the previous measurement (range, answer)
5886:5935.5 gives 81.1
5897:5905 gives 80.9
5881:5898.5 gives 68.9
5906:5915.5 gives 88.1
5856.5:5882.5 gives 88.4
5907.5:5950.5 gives 88.4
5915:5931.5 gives 88.6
